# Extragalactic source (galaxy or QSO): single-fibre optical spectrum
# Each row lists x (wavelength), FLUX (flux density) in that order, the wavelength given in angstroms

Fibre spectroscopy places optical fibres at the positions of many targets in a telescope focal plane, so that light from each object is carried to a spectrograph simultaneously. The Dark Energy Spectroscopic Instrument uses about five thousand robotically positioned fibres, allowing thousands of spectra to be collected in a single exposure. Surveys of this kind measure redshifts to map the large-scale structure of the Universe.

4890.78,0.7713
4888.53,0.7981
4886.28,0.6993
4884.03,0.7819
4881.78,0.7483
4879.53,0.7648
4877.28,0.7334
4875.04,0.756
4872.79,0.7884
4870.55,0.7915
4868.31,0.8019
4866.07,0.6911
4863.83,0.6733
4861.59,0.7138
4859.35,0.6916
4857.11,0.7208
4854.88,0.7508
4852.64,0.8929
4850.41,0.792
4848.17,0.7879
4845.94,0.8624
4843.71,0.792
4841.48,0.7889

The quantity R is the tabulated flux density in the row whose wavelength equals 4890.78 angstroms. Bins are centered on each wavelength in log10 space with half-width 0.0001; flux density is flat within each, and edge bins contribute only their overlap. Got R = 0.7713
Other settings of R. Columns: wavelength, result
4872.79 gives 0.7884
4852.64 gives 0.8929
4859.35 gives 0.6916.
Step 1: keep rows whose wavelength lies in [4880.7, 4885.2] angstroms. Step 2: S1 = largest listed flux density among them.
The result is 0.7819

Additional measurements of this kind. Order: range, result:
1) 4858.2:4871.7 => 0.8019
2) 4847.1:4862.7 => 0.8929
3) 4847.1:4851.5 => 0.792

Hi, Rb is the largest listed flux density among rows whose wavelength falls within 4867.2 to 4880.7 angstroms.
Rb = 0.8019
